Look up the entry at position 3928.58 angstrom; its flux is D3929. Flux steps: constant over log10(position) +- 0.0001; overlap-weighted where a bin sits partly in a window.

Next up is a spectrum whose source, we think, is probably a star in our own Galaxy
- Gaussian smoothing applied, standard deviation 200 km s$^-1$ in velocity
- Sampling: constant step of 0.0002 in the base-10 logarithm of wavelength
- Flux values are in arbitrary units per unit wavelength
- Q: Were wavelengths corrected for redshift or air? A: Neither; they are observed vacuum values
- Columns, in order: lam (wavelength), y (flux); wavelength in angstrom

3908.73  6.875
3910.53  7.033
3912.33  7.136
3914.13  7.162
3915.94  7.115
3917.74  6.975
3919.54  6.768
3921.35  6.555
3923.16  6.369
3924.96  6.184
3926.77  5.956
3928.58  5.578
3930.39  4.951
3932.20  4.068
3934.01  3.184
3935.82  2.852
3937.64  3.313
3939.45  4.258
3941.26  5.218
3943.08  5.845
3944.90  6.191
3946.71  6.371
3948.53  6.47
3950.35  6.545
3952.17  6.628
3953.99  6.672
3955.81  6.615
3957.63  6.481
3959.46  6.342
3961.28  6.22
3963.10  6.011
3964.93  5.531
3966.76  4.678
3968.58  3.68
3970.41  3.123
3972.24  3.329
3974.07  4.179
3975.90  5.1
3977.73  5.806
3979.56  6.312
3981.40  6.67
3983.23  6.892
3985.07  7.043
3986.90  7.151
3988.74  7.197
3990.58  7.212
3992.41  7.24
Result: 5.578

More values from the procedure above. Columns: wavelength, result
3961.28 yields 6.22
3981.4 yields 6.67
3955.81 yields 6.615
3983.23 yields 6.892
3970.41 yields 3.123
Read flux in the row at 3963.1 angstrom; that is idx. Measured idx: 6.011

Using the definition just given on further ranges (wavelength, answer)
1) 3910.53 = 7.033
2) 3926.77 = 5.956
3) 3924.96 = 6.184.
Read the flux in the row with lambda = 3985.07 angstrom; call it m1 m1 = 7.043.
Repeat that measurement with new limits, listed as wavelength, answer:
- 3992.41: 7.24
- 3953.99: 6.672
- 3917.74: 6.975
